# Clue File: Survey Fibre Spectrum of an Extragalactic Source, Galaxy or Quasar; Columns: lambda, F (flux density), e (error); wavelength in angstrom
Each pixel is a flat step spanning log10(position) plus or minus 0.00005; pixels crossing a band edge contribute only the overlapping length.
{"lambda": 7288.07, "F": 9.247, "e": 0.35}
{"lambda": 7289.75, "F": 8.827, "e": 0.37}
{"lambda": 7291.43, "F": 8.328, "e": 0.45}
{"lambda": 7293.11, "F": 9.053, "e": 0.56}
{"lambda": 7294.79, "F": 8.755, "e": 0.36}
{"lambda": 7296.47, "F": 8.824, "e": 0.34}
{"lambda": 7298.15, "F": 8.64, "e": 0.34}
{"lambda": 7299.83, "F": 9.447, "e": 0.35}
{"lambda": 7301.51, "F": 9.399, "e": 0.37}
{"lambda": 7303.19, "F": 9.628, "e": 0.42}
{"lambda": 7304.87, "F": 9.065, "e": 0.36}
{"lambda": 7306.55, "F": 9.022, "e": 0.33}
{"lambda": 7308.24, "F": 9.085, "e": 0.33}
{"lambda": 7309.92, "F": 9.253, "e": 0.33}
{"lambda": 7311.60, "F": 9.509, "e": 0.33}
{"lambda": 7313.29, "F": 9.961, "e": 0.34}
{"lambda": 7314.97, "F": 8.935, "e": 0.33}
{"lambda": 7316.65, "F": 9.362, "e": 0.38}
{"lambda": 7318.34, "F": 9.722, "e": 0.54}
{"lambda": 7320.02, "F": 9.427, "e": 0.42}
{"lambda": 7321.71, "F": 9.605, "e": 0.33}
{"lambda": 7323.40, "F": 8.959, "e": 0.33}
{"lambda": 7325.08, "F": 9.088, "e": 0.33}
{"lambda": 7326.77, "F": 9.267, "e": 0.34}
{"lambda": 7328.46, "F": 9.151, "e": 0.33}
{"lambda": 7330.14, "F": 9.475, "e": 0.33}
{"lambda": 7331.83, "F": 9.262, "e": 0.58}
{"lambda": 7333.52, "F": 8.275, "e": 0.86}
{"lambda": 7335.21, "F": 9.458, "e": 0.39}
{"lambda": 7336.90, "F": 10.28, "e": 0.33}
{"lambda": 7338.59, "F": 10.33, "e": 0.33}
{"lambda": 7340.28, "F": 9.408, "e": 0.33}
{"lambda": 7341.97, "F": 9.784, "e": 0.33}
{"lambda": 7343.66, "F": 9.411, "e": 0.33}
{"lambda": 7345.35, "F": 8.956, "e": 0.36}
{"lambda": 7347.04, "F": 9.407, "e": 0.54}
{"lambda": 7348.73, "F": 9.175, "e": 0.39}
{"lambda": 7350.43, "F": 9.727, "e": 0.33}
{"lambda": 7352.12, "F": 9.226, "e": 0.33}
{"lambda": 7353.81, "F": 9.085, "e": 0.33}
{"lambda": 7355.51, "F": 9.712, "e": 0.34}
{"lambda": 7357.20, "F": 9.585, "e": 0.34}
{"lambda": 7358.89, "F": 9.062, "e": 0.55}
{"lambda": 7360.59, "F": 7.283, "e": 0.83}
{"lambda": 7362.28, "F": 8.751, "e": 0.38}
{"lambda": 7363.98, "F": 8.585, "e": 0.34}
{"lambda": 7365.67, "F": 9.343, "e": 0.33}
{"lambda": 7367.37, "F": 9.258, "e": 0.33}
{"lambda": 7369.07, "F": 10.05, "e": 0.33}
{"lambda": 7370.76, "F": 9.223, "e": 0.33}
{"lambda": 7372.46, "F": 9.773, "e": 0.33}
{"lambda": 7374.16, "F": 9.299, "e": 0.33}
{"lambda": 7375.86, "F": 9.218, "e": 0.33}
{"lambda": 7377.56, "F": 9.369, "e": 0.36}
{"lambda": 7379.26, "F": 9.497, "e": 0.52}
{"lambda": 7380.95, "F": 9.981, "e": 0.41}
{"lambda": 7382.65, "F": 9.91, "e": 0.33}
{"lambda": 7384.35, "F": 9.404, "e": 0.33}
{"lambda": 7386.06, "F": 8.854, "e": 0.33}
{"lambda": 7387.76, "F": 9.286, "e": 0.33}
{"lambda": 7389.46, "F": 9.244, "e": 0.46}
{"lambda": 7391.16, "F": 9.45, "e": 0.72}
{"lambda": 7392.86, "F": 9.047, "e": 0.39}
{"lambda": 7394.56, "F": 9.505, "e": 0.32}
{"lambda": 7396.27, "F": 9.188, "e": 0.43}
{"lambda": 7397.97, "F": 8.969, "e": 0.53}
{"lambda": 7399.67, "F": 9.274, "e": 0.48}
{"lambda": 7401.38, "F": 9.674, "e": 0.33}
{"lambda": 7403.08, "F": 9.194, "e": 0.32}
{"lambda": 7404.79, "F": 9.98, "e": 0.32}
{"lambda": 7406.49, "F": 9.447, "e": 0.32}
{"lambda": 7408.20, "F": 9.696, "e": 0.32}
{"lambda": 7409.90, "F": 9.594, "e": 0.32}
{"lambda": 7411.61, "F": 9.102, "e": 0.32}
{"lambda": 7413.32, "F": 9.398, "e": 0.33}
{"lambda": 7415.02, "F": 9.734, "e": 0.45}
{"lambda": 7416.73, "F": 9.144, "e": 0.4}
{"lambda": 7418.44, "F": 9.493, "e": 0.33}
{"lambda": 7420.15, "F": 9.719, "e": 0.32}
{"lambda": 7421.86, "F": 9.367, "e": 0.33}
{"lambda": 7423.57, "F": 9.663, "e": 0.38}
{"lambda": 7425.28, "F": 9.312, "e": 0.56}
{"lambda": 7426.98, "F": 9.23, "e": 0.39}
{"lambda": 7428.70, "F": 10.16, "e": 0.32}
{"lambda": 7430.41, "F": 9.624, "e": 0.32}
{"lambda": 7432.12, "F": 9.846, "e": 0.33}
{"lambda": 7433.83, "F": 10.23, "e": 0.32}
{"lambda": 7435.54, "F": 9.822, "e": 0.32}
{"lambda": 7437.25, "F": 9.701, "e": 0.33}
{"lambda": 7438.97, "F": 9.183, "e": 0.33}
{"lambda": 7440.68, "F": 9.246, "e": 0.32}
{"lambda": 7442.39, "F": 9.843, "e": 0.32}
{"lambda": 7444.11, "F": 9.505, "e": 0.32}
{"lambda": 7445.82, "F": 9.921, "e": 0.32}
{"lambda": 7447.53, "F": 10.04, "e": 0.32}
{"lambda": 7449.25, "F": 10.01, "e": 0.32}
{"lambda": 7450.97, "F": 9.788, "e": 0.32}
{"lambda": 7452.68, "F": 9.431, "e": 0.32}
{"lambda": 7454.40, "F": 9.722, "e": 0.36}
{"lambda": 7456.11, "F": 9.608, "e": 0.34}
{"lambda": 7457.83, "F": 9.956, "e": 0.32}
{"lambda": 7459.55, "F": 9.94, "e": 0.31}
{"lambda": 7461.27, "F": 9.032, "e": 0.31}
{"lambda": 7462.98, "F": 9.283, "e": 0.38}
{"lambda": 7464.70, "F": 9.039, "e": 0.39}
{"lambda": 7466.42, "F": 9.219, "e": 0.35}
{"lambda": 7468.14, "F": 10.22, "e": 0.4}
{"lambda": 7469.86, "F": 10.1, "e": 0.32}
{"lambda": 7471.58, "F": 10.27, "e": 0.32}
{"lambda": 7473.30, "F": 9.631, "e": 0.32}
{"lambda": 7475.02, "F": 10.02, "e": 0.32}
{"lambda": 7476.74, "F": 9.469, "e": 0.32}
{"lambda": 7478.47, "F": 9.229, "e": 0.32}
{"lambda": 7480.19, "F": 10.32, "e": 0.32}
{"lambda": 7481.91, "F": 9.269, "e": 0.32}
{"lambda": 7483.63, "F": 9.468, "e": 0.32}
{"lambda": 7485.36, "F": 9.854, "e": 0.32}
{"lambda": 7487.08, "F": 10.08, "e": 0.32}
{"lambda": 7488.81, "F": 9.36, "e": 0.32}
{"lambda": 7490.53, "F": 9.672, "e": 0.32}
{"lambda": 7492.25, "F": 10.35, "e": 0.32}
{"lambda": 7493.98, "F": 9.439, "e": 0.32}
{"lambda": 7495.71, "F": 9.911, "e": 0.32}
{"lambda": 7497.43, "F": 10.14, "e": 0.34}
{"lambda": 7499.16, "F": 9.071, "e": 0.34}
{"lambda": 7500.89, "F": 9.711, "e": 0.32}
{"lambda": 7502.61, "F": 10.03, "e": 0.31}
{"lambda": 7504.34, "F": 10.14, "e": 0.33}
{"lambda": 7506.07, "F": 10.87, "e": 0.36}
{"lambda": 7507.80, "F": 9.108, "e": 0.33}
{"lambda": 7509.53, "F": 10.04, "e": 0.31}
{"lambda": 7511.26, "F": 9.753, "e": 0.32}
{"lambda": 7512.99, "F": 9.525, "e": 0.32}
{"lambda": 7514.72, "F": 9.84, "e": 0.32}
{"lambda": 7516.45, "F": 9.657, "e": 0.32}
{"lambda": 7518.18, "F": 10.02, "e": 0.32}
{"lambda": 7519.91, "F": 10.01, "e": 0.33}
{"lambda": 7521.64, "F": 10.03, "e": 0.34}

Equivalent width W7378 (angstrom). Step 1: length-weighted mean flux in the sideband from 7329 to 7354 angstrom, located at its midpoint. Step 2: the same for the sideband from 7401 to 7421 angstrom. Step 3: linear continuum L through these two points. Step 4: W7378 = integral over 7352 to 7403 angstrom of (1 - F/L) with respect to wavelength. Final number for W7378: 1.1 angstrom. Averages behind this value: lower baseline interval 9.42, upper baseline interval 9.51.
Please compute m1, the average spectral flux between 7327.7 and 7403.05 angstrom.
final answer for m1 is 9.32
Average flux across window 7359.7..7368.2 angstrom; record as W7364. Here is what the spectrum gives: 8.64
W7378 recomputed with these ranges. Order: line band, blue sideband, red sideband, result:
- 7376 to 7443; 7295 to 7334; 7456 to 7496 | 0.09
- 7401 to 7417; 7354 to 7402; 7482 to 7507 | -0.14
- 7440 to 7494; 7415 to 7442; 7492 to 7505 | 0.07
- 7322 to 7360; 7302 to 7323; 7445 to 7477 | 0.34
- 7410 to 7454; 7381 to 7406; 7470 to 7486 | -0.37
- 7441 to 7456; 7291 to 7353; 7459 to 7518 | -0.19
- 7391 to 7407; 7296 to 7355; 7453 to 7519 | 0.26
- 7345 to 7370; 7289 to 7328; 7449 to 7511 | 0.51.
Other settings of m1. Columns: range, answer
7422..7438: 9.72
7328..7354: 9.41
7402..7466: 9.59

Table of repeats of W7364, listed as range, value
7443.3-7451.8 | 9.85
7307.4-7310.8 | 9.19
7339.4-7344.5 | 9.54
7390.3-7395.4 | 9.34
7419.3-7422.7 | 9.54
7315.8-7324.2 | 9.41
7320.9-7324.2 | 9.27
